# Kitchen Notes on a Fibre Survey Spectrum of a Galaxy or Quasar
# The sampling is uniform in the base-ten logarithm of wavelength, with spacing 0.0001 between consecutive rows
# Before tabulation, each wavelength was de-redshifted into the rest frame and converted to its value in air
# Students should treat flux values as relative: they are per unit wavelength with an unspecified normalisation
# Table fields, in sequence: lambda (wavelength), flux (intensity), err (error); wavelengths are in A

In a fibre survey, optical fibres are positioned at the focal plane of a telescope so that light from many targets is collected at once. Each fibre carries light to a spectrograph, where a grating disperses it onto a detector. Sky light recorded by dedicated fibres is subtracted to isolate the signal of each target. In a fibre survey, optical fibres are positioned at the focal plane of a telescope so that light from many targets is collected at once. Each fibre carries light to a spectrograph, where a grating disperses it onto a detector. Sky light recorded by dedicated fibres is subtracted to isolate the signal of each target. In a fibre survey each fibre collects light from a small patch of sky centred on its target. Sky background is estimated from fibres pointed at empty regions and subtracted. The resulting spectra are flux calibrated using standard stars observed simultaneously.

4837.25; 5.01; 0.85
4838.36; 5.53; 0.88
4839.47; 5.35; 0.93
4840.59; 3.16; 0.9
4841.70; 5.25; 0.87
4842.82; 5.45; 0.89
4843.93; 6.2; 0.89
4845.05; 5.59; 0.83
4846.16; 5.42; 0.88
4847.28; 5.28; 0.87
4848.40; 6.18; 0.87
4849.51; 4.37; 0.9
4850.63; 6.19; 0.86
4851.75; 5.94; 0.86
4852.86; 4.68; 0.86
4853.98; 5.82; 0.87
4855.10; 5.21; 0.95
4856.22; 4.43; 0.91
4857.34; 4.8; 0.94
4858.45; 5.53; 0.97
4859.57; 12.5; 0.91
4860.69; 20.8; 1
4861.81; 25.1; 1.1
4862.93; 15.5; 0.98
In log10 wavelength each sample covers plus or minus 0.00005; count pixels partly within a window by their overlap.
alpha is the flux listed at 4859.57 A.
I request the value 12.5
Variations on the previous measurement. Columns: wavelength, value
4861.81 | 25.1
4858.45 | 5.53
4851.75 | 5.94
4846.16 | 5.42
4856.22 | 4.43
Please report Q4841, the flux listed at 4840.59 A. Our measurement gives 3.16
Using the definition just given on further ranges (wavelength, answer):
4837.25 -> 5.01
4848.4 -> 6.18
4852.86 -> 4.68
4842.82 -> 5.45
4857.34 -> 4.8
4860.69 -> 20.8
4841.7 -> 5.25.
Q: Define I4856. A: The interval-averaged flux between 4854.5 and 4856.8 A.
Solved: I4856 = 4.82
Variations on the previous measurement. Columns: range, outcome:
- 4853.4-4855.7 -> 5.47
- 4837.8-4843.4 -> 4.96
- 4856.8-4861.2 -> 10.8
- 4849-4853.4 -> 5.31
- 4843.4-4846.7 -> 5.74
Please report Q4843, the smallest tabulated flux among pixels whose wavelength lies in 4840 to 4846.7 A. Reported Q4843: 3.16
